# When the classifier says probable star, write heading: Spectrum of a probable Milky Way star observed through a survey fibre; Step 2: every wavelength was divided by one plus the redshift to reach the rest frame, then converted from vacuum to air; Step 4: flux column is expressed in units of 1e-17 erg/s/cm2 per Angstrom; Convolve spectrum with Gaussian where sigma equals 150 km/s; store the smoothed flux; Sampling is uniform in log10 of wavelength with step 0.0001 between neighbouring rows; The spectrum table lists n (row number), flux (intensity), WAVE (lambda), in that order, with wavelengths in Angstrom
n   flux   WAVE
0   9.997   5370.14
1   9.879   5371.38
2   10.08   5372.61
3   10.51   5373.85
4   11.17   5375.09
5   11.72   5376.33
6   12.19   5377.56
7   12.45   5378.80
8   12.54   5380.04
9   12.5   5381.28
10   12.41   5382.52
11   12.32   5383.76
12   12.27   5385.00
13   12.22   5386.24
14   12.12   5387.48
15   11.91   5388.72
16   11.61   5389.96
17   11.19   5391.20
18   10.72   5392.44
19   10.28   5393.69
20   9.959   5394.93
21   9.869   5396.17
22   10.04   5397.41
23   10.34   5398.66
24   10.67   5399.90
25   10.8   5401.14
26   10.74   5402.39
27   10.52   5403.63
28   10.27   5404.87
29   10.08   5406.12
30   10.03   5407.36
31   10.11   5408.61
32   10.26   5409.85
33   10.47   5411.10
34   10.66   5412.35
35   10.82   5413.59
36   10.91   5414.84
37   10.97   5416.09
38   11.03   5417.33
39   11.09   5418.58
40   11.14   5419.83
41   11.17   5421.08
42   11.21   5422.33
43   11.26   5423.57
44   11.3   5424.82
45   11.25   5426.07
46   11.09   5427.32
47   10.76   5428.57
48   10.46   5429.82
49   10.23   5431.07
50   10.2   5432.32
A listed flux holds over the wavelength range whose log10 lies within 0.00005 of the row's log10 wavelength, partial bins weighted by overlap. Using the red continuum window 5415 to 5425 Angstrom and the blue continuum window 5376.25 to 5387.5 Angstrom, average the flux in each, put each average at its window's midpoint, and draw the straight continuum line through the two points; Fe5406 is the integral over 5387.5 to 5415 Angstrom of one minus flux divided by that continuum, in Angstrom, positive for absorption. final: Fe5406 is 2.6 Angstrom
